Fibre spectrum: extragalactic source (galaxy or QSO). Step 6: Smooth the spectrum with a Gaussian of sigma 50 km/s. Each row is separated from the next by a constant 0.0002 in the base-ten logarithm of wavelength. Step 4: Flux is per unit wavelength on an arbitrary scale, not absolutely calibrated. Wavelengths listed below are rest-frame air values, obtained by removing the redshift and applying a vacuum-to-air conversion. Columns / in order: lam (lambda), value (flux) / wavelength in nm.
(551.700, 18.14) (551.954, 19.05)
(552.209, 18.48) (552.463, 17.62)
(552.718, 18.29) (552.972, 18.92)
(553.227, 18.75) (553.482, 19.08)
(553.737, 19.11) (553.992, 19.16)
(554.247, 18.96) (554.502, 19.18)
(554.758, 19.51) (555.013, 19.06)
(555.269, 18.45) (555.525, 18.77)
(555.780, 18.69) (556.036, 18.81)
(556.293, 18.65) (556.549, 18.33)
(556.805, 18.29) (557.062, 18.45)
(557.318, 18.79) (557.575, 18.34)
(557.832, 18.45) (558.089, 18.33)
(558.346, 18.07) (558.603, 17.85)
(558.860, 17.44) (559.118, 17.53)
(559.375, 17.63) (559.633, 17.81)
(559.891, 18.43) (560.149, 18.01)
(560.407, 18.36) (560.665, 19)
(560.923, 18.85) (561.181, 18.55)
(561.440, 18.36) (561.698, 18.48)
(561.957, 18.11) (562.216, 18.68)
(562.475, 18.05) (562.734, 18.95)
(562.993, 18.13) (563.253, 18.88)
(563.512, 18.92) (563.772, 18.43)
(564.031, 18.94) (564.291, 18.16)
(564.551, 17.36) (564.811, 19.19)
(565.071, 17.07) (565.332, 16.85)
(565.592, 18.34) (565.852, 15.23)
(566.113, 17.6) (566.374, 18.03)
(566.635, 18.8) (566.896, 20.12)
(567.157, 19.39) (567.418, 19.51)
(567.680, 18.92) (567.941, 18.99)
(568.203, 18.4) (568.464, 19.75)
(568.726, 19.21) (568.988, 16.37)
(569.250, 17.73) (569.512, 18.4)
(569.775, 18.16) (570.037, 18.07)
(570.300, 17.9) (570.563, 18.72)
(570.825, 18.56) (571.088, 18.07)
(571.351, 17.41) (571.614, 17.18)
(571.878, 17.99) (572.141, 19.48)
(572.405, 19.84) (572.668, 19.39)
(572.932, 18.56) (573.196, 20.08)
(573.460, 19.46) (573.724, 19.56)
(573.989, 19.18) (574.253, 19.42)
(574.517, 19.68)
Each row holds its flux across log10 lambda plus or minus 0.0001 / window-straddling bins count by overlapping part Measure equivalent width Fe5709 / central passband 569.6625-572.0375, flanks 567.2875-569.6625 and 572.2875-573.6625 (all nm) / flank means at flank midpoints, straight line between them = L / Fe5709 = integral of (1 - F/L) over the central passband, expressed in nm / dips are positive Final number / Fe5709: 0.128 nm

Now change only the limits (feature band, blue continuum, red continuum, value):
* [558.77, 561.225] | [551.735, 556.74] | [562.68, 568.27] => 0.053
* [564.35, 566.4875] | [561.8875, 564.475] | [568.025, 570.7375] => 0.111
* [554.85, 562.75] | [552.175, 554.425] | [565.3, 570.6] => 0.090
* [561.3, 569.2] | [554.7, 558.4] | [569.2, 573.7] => 0.090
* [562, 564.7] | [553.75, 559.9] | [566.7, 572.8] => 0.013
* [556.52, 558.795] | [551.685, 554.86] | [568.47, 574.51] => 0.056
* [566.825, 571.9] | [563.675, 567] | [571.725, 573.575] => 0.062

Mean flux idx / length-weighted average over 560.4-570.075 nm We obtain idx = 18.4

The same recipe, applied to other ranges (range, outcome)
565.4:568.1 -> 18.5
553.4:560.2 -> 18.5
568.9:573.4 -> 18.4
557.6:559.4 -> 17.9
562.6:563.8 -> 18.7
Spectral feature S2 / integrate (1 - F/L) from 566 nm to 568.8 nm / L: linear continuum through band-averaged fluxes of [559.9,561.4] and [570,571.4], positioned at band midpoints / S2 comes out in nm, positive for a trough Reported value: -0.11 nm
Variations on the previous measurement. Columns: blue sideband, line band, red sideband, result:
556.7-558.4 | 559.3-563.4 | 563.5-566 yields -0.07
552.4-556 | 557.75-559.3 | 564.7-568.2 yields 0.06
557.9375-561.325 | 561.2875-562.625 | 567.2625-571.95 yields -0.01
